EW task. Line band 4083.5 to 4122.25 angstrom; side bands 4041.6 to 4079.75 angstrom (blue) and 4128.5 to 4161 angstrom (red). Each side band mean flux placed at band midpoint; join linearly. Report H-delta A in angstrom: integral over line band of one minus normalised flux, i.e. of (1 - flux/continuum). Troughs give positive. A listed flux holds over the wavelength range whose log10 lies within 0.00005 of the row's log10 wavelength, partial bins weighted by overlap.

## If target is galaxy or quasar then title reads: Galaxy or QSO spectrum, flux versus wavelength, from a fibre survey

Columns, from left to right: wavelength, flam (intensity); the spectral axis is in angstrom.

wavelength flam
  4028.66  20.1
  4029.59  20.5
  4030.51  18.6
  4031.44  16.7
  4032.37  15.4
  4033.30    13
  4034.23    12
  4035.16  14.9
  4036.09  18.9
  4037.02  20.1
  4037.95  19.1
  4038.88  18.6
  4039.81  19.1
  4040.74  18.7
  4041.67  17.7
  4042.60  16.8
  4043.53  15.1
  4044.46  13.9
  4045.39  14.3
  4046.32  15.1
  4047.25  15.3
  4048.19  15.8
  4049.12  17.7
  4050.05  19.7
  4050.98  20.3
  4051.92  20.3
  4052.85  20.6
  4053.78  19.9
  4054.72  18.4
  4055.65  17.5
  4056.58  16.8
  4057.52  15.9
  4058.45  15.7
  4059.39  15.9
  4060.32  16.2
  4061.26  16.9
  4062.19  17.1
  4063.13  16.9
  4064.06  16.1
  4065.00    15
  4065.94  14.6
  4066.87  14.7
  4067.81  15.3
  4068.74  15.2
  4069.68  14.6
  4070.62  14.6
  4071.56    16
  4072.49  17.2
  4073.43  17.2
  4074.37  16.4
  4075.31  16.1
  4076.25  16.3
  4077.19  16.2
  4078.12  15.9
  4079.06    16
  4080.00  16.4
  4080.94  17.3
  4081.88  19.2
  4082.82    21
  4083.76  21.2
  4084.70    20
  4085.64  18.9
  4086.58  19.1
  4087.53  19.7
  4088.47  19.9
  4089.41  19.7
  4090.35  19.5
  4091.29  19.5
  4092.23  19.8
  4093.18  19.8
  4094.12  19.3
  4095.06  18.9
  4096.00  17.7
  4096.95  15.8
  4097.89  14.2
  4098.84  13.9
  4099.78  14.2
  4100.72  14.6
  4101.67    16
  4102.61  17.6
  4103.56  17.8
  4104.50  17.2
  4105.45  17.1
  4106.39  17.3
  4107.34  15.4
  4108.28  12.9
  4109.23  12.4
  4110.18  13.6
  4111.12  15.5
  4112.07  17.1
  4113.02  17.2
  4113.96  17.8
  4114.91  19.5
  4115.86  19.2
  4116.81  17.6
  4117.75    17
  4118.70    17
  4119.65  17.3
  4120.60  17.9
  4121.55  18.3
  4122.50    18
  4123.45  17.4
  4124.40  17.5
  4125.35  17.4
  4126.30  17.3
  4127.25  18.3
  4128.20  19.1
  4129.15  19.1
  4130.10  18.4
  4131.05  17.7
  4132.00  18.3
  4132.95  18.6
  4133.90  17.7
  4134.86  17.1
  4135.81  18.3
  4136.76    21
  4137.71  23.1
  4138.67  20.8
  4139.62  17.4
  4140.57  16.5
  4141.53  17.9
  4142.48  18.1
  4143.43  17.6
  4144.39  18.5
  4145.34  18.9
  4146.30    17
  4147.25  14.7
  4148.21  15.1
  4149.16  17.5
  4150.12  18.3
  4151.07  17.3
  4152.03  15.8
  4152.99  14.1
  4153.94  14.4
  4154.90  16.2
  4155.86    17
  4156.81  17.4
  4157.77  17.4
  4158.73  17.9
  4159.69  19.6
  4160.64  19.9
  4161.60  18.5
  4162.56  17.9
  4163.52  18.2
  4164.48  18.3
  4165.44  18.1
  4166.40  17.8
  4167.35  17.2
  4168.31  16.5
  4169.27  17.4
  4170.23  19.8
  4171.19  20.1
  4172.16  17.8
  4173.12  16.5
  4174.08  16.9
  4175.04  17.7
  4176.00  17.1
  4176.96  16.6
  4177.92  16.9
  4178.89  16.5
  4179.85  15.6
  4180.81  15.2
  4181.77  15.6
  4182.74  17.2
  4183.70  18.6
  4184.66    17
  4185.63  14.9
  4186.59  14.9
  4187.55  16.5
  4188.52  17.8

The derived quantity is -0.6 angstrom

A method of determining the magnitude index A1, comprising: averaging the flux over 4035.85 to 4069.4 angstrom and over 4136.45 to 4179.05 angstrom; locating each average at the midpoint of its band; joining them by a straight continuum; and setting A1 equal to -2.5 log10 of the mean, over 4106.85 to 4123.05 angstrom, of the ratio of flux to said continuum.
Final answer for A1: 0.05 mag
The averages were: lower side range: 17.1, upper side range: 17.7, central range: 16.7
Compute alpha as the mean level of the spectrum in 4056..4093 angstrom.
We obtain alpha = 17.2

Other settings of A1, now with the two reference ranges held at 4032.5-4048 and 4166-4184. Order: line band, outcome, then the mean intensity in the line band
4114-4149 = -0.07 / 18.1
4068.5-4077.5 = 0.04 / 16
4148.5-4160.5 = 0.01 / 17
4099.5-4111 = 0.08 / 15.5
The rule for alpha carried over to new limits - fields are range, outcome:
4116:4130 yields 17.9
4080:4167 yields 17.7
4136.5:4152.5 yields 17.9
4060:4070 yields 15.7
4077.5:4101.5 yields 18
